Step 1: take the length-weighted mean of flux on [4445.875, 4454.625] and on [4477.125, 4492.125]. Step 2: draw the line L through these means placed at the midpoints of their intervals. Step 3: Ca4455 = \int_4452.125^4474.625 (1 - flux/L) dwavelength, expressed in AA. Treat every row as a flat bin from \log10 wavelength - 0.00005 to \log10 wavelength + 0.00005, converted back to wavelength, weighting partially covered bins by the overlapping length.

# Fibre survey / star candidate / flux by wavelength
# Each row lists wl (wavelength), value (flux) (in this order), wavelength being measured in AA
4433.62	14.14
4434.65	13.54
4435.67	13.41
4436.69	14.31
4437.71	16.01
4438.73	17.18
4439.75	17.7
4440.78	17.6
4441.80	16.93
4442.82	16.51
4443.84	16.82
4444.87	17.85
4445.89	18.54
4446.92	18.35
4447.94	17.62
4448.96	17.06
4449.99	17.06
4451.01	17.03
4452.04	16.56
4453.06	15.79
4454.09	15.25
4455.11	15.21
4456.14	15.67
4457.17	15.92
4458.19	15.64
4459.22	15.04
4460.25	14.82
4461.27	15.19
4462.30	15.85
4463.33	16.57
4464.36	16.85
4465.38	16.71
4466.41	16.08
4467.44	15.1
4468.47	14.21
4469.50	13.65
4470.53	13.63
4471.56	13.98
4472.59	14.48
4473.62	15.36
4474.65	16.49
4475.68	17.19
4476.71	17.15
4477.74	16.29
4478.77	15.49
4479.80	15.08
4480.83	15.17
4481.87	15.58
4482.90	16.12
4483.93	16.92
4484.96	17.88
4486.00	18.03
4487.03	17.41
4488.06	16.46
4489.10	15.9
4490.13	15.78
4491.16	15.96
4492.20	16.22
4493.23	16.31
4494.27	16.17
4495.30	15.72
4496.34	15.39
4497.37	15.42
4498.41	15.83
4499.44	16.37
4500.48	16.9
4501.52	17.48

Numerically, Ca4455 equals 1.8 AA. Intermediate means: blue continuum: 16.9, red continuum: 16.3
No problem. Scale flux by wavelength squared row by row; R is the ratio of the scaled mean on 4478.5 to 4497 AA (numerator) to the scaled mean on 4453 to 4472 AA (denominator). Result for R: 1.1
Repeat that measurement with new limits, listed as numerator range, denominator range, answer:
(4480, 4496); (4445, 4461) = 1.01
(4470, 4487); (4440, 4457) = 0.96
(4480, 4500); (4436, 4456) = 0.99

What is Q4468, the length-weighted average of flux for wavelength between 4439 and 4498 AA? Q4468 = 16.2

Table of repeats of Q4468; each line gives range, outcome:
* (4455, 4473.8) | 15.3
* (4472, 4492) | 16.2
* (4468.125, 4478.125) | 15.2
